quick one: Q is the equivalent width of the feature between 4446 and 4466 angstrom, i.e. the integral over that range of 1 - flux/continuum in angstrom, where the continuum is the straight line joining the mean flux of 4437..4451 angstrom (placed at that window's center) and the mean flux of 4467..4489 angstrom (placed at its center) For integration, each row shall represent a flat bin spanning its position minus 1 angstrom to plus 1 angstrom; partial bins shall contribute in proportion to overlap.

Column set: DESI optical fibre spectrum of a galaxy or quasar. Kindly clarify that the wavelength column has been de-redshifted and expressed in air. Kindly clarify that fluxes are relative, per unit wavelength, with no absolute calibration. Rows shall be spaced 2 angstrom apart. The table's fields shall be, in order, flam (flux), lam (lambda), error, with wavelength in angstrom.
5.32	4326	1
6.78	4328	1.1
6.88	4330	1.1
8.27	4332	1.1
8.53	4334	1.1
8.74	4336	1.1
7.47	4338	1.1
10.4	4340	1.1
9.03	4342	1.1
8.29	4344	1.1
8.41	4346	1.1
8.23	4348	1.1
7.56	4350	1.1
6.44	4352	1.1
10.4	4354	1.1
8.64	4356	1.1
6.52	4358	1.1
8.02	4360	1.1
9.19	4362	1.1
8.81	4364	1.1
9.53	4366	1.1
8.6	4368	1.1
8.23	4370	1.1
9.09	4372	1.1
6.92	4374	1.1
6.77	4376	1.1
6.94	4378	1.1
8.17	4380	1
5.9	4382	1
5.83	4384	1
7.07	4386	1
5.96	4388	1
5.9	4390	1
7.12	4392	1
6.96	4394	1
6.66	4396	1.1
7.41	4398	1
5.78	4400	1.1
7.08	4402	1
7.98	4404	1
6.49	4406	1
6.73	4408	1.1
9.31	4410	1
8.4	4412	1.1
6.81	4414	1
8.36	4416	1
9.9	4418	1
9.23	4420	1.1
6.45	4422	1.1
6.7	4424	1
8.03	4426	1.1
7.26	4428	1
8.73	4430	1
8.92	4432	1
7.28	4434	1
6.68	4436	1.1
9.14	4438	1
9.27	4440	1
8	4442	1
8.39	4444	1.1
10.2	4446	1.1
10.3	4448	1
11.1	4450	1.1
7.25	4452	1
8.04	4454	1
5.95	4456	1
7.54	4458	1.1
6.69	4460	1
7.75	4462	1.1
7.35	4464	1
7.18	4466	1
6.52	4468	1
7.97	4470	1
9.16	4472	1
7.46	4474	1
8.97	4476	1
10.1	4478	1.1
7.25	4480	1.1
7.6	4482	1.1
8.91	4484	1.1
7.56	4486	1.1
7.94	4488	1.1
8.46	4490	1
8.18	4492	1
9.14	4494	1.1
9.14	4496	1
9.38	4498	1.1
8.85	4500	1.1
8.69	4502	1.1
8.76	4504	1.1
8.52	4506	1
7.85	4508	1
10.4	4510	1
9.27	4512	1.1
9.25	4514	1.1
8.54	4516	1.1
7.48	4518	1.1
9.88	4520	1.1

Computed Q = 2.1 angstrom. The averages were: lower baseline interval 9.49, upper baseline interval 8.13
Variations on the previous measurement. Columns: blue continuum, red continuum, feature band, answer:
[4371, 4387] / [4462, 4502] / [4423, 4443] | -0.8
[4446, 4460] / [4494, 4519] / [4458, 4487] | 2.3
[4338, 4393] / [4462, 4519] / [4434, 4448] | -0.8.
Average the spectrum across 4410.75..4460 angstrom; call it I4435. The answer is 8.22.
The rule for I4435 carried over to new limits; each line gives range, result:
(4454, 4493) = 7.82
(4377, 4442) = 7.46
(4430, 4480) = 8.21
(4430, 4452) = 8.84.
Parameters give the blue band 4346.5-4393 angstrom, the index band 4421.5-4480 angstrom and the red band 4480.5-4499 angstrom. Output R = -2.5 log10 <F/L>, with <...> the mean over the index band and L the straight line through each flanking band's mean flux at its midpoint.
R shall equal 0.01 mag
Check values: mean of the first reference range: 7.65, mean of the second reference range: 8.45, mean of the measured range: 8.08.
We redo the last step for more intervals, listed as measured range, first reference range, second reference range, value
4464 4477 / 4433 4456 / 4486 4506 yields 0.10 mag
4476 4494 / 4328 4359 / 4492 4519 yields 0.05 mag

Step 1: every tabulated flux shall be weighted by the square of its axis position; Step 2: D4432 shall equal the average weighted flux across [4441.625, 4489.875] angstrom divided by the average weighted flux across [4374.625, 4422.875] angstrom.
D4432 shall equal 1.2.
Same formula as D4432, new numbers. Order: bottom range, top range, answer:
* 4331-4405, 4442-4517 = 1.14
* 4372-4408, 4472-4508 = 1.31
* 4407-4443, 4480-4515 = 1.11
